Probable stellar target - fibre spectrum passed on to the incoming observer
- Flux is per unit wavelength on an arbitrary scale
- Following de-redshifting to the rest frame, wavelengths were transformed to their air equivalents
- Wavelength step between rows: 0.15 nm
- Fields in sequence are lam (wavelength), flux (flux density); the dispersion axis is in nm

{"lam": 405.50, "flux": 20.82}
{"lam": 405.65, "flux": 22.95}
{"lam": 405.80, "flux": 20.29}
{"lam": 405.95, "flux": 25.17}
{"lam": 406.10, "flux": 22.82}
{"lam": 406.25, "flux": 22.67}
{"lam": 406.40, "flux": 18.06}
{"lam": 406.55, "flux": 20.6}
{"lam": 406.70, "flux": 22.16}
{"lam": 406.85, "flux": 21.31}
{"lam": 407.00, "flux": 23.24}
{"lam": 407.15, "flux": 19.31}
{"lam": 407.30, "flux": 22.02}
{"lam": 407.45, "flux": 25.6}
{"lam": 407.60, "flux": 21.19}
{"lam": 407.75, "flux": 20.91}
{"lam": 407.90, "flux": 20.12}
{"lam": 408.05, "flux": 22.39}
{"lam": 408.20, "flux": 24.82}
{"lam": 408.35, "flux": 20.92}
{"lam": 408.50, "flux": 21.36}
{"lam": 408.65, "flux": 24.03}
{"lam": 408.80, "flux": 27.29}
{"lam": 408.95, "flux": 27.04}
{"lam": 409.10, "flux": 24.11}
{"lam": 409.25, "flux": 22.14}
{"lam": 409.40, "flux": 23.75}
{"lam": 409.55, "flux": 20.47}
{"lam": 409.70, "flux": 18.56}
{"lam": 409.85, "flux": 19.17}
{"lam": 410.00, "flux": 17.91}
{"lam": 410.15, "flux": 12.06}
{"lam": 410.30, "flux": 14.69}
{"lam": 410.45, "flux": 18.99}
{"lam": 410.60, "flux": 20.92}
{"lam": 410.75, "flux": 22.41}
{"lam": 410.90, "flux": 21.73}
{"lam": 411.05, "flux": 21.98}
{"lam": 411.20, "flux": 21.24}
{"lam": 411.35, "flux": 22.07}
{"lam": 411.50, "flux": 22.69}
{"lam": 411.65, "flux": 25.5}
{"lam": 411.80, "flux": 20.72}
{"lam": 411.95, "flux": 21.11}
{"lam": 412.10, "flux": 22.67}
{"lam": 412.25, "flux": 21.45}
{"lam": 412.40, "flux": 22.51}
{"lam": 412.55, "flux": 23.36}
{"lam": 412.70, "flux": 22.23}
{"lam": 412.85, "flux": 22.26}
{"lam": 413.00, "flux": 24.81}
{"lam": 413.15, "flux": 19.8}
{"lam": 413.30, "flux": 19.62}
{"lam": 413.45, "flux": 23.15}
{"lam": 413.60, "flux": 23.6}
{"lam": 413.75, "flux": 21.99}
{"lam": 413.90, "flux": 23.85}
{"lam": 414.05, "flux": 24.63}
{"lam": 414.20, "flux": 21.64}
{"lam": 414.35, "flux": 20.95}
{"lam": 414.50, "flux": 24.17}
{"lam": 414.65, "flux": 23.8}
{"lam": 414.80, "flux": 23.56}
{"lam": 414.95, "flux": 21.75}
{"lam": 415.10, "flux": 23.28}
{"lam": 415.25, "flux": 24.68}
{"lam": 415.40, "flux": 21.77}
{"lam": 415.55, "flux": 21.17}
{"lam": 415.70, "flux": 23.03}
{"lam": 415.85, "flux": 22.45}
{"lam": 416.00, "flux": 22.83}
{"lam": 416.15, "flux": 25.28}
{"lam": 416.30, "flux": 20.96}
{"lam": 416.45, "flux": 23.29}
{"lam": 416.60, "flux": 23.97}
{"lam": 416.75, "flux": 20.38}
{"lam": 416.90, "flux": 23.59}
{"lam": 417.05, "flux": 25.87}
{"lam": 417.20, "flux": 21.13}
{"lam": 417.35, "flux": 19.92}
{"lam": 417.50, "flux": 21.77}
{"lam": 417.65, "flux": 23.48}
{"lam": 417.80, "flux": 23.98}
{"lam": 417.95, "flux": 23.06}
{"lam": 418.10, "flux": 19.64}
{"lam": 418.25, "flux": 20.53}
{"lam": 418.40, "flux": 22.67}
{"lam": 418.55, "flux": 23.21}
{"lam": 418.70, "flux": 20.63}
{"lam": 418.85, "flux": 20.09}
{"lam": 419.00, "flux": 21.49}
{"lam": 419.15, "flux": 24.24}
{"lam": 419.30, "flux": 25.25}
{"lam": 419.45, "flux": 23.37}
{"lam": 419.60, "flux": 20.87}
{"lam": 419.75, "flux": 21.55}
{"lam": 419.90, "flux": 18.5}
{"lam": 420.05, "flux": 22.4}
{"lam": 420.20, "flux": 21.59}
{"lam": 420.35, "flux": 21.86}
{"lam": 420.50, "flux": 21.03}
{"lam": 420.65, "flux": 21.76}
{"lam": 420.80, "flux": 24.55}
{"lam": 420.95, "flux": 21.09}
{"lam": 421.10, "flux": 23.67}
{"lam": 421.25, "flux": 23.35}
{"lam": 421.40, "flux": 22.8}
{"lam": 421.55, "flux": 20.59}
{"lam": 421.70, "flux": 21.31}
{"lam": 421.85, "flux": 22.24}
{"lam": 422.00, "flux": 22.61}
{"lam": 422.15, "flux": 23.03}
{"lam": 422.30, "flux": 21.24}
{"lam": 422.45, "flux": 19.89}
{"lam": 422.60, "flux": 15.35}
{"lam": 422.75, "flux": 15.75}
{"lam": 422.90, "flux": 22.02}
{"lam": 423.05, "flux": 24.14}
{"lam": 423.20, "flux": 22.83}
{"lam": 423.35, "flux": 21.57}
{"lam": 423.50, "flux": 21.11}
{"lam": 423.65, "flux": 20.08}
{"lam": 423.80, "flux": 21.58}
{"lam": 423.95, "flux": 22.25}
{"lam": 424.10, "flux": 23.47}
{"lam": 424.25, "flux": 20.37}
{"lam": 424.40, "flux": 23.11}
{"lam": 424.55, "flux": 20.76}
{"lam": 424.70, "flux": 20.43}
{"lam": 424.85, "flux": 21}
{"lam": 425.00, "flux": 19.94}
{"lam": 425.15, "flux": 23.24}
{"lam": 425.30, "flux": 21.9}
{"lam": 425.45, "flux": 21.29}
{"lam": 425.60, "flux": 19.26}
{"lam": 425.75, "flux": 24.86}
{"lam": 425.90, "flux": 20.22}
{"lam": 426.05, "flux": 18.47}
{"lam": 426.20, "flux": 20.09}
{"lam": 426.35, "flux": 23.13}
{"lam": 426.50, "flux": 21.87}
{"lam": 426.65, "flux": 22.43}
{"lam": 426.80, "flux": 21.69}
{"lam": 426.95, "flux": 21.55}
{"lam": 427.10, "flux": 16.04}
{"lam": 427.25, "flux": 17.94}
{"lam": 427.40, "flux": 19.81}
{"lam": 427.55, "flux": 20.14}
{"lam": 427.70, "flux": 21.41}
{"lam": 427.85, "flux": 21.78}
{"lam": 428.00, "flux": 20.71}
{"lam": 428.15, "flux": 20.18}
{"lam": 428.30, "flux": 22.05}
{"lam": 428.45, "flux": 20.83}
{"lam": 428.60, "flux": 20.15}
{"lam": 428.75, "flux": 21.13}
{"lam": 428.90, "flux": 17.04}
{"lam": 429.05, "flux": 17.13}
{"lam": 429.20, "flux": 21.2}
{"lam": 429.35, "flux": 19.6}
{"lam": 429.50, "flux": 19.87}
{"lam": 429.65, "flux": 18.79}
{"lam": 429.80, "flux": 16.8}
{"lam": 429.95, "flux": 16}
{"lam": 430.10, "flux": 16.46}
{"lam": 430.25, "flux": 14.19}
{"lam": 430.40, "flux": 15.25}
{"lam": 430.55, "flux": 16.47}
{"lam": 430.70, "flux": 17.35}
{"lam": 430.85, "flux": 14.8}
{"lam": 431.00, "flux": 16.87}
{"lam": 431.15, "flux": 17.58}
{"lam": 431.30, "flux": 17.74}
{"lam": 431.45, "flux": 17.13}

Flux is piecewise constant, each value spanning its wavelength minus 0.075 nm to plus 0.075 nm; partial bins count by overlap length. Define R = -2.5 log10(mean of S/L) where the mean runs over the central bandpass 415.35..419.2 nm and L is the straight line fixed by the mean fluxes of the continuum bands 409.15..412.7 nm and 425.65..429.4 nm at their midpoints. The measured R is -0.08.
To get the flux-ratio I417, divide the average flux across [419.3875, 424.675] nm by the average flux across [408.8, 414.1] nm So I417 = 0.99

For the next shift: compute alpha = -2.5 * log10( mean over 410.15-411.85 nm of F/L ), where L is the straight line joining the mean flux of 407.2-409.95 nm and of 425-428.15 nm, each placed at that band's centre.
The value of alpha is 0.07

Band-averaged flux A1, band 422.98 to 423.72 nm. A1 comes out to 21.9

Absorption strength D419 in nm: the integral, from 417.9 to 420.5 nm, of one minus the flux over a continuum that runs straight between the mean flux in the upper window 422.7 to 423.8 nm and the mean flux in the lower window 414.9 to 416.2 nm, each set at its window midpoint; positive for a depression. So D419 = 0.04 nm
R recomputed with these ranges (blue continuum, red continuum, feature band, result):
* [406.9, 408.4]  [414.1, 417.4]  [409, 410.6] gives 0.15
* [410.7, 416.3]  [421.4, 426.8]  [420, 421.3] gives -0.03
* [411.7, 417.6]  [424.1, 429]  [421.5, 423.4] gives 0.02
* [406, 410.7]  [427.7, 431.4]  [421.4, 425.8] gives -0.11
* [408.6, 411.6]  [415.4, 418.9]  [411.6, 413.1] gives -0.05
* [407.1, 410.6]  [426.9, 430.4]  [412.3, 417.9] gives -0.11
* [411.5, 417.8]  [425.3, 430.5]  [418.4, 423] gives -0.02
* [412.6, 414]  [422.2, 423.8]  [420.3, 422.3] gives -0.07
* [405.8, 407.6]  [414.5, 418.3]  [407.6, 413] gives 0.03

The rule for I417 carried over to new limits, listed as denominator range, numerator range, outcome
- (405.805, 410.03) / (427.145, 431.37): 0.84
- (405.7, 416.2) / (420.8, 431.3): 0.92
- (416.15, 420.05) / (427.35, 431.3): 0.84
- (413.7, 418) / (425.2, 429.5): 0.90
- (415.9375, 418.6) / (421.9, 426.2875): 0.94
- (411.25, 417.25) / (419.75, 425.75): 0.95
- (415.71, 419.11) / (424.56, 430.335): 0.90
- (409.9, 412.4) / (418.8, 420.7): 1.06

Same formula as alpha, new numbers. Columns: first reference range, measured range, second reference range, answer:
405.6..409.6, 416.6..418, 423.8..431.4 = -0.07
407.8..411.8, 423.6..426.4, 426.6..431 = -0.10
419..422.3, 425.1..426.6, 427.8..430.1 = -0.05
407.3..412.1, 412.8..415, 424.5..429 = -0.06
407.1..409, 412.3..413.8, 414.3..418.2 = 0.02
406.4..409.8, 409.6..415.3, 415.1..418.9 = 0.04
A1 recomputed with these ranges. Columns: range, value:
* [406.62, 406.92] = 21.7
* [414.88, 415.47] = 22.9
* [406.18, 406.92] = 20.9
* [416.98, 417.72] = 22.4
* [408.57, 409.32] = 24.9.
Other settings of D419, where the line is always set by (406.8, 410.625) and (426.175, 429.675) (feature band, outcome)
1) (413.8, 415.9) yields -0.19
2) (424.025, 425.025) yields -0.04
